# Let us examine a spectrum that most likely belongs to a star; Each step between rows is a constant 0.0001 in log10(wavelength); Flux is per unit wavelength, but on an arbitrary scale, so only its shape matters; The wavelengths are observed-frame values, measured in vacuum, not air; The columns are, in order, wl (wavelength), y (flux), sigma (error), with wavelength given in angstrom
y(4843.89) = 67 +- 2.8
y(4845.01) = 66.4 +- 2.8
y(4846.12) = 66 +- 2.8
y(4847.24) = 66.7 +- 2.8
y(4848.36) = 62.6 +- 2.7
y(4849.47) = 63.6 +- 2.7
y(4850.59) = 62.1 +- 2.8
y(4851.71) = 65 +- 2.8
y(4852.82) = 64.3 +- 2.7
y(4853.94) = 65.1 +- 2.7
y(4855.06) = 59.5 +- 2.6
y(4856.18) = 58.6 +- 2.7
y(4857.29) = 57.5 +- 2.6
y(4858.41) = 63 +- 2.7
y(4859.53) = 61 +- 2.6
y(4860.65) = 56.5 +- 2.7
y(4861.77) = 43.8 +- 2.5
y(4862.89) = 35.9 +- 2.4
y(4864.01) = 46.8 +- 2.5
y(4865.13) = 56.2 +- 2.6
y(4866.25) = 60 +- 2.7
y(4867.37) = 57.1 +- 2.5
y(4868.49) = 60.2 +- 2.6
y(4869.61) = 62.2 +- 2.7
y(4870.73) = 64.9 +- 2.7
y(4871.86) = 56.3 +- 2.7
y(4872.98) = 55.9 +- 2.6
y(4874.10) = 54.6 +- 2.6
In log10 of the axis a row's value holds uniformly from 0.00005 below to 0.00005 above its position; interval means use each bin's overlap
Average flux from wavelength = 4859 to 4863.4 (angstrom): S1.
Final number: 49.3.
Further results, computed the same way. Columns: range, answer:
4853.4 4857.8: 60.2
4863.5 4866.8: 54.4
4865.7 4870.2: 60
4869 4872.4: 61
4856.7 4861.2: 59.6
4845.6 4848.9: 65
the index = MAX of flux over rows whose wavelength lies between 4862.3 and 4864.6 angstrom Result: 46.8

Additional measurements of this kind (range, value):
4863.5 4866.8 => 60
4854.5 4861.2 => 63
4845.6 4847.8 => 66.7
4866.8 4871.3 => 64.9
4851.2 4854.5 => 65.1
